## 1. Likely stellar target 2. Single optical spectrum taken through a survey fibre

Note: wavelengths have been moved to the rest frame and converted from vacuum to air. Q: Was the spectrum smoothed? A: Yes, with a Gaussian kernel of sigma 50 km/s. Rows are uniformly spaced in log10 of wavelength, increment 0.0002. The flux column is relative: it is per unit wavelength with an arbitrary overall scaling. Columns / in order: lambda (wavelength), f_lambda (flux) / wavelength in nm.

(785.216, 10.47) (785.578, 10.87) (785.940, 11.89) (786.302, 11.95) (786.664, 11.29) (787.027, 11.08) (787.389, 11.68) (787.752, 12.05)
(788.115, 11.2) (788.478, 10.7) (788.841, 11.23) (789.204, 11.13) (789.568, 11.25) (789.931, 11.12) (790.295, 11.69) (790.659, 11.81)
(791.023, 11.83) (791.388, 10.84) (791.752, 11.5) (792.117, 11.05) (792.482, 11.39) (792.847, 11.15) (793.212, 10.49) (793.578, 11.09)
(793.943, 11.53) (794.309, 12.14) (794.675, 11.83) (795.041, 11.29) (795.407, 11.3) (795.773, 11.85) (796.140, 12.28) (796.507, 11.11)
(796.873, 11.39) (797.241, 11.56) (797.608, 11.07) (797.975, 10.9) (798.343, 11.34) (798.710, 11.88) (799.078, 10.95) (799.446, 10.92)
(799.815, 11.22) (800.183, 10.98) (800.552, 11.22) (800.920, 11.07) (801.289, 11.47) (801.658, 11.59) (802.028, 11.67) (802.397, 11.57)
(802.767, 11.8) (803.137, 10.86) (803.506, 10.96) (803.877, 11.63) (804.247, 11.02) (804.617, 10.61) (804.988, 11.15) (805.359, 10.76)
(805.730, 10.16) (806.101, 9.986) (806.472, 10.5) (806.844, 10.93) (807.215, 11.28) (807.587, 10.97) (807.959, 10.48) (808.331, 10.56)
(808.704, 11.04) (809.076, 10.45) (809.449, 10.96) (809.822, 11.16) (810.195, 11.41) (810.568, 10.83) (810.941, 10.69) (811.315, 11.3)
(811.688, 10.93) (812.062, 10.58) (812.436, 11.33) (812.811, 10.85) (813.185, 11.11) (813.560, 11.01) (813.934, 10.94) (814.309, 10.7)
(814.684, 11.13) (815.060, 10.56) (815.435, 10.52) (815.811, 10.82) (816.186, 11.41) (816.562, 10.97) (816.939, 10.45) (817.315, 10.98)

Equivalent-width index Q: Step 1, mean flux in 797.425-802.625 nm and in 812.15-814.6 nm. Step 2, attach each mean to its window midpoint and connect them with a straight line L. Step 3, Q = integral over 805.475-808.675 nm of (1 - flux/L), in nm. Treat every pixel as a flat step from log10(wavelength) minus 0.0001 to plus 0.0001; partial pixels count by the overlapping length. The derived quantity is 0.14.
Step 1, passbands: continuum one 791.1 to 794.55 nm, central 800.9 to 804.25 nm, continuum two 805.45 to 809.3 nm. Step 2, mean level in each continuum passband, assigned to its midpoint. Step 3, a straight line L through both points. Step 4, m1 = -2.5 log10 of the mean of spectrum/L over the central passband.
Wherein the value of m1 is -0.05 mag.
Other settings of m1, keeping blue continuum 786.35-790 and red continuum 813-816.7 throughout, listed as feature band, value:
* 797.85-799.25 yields -0.01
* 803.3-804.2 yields -0.02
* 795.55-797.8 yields -0.03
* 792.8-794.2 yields 0.01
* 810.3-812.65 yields 0.00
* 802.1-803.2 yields -0.04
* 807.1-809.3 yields 0.02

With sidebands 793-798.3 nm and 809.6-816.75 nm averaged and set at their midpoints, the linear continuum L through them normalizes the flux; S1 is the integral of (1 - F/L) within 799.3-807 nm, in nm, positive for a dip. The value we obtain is 0.12 nm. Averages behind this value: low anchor 11.4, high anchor 11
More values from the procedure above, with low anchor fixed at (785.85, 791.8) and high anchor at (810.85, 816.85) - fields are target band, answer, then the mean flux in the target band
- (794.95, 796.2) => -0.04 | 11.7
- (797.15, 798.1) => 0.01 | 11.2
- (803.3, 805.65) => 0.03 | 11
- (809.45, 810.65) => -0.01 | 11.1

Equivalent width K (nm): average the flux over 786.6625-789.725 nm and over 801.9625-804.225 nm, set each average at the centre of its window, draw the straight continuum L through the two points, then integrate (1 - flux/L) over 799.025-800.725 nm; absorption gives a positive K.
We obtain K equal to 0.04 nm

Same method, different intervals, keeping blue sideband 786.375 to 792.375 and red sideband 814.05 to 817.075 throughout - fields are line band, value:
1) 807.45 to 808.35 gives 0.025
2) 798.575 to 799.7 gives -0.006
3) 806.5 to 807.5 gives 0.000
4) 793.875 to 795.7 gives -0.064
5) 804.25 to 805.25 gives 0.013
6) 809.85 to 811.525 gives -0.022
